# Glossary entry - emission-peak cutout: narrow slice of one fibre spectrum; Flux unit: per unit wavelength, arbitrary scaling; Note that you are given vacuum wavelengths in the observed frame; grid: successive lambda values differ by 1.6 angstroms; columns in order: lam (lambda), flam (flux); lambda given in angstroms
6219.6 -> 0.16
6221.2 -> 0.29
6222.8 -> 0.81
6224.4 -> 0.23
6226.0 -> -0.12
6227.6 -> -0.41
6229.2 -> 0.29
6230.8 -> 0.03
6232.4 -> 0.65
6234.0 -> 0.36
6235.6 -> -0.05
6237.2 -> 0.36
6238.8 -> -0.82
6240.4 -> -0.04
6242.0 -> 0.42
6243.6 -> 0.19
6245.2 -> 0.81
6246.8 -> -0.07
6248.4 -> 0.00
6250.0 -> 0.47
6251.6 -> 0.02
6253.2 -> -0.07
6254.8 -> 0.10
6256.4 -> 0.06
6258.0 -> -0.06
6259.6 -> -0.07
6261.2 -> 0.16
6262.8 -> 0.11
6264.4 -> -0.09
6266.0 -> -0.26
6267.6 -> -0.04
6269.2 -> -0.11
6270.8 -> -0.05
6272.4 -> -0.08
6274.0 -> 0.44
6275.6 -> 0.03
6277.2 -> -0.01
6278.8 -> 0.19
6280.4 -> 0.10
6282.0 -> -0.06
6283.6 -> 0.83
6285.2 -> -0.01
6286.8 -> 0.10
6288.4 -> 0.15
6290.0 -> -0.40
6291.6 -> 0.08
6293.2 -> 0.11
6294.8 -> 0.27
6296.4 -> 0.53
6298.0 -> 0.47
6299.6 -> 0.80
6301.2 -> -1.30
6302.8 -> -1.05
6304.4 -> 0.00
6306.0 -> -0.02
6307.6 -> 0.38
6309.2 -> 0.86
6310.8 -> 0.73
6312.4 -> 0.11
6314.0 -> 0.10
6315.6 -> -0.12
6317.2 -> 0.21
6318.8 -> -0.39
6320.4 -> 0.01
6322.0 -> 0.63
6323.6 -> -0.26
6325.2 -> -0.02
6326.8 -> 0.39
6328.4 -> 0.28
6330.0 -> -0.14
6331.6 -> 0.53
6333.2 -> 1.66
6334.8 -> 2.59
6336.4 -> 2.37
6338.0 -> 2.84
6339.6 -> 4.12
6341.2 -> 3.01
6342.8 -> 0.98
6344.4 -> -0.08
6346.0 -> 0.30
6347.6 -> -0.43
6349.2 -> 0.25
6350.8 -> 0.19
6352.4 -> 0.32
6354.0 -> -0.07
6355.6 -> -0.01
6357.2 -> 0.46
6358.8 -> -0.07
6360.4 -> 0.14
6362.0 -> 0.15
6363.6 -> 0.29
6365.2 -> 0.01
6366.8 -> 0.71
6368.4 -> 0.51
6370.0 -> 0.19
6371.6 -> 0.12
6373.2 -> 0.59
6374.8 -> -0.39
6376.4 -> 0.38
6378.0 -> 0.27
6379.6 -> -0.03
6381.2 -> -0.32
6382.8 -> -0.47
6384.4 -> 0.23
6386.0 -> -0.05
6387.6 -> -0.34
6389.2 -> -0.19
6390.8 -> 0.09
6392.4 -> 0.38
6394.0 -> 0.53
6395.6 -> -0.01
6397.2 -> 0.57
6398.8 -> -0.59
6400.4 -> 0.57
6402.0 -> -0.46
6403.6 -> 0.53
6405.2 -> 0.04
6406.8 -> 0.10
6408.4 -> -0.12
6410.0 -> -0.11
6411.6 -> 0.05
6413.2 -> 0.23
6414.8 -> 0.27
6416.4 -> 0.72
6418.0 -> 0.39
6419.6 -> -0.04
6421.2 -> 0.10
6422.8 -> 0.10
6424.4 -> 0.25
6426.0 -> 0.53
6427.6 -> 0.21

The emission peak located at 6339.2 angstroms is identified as [O II] 3727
